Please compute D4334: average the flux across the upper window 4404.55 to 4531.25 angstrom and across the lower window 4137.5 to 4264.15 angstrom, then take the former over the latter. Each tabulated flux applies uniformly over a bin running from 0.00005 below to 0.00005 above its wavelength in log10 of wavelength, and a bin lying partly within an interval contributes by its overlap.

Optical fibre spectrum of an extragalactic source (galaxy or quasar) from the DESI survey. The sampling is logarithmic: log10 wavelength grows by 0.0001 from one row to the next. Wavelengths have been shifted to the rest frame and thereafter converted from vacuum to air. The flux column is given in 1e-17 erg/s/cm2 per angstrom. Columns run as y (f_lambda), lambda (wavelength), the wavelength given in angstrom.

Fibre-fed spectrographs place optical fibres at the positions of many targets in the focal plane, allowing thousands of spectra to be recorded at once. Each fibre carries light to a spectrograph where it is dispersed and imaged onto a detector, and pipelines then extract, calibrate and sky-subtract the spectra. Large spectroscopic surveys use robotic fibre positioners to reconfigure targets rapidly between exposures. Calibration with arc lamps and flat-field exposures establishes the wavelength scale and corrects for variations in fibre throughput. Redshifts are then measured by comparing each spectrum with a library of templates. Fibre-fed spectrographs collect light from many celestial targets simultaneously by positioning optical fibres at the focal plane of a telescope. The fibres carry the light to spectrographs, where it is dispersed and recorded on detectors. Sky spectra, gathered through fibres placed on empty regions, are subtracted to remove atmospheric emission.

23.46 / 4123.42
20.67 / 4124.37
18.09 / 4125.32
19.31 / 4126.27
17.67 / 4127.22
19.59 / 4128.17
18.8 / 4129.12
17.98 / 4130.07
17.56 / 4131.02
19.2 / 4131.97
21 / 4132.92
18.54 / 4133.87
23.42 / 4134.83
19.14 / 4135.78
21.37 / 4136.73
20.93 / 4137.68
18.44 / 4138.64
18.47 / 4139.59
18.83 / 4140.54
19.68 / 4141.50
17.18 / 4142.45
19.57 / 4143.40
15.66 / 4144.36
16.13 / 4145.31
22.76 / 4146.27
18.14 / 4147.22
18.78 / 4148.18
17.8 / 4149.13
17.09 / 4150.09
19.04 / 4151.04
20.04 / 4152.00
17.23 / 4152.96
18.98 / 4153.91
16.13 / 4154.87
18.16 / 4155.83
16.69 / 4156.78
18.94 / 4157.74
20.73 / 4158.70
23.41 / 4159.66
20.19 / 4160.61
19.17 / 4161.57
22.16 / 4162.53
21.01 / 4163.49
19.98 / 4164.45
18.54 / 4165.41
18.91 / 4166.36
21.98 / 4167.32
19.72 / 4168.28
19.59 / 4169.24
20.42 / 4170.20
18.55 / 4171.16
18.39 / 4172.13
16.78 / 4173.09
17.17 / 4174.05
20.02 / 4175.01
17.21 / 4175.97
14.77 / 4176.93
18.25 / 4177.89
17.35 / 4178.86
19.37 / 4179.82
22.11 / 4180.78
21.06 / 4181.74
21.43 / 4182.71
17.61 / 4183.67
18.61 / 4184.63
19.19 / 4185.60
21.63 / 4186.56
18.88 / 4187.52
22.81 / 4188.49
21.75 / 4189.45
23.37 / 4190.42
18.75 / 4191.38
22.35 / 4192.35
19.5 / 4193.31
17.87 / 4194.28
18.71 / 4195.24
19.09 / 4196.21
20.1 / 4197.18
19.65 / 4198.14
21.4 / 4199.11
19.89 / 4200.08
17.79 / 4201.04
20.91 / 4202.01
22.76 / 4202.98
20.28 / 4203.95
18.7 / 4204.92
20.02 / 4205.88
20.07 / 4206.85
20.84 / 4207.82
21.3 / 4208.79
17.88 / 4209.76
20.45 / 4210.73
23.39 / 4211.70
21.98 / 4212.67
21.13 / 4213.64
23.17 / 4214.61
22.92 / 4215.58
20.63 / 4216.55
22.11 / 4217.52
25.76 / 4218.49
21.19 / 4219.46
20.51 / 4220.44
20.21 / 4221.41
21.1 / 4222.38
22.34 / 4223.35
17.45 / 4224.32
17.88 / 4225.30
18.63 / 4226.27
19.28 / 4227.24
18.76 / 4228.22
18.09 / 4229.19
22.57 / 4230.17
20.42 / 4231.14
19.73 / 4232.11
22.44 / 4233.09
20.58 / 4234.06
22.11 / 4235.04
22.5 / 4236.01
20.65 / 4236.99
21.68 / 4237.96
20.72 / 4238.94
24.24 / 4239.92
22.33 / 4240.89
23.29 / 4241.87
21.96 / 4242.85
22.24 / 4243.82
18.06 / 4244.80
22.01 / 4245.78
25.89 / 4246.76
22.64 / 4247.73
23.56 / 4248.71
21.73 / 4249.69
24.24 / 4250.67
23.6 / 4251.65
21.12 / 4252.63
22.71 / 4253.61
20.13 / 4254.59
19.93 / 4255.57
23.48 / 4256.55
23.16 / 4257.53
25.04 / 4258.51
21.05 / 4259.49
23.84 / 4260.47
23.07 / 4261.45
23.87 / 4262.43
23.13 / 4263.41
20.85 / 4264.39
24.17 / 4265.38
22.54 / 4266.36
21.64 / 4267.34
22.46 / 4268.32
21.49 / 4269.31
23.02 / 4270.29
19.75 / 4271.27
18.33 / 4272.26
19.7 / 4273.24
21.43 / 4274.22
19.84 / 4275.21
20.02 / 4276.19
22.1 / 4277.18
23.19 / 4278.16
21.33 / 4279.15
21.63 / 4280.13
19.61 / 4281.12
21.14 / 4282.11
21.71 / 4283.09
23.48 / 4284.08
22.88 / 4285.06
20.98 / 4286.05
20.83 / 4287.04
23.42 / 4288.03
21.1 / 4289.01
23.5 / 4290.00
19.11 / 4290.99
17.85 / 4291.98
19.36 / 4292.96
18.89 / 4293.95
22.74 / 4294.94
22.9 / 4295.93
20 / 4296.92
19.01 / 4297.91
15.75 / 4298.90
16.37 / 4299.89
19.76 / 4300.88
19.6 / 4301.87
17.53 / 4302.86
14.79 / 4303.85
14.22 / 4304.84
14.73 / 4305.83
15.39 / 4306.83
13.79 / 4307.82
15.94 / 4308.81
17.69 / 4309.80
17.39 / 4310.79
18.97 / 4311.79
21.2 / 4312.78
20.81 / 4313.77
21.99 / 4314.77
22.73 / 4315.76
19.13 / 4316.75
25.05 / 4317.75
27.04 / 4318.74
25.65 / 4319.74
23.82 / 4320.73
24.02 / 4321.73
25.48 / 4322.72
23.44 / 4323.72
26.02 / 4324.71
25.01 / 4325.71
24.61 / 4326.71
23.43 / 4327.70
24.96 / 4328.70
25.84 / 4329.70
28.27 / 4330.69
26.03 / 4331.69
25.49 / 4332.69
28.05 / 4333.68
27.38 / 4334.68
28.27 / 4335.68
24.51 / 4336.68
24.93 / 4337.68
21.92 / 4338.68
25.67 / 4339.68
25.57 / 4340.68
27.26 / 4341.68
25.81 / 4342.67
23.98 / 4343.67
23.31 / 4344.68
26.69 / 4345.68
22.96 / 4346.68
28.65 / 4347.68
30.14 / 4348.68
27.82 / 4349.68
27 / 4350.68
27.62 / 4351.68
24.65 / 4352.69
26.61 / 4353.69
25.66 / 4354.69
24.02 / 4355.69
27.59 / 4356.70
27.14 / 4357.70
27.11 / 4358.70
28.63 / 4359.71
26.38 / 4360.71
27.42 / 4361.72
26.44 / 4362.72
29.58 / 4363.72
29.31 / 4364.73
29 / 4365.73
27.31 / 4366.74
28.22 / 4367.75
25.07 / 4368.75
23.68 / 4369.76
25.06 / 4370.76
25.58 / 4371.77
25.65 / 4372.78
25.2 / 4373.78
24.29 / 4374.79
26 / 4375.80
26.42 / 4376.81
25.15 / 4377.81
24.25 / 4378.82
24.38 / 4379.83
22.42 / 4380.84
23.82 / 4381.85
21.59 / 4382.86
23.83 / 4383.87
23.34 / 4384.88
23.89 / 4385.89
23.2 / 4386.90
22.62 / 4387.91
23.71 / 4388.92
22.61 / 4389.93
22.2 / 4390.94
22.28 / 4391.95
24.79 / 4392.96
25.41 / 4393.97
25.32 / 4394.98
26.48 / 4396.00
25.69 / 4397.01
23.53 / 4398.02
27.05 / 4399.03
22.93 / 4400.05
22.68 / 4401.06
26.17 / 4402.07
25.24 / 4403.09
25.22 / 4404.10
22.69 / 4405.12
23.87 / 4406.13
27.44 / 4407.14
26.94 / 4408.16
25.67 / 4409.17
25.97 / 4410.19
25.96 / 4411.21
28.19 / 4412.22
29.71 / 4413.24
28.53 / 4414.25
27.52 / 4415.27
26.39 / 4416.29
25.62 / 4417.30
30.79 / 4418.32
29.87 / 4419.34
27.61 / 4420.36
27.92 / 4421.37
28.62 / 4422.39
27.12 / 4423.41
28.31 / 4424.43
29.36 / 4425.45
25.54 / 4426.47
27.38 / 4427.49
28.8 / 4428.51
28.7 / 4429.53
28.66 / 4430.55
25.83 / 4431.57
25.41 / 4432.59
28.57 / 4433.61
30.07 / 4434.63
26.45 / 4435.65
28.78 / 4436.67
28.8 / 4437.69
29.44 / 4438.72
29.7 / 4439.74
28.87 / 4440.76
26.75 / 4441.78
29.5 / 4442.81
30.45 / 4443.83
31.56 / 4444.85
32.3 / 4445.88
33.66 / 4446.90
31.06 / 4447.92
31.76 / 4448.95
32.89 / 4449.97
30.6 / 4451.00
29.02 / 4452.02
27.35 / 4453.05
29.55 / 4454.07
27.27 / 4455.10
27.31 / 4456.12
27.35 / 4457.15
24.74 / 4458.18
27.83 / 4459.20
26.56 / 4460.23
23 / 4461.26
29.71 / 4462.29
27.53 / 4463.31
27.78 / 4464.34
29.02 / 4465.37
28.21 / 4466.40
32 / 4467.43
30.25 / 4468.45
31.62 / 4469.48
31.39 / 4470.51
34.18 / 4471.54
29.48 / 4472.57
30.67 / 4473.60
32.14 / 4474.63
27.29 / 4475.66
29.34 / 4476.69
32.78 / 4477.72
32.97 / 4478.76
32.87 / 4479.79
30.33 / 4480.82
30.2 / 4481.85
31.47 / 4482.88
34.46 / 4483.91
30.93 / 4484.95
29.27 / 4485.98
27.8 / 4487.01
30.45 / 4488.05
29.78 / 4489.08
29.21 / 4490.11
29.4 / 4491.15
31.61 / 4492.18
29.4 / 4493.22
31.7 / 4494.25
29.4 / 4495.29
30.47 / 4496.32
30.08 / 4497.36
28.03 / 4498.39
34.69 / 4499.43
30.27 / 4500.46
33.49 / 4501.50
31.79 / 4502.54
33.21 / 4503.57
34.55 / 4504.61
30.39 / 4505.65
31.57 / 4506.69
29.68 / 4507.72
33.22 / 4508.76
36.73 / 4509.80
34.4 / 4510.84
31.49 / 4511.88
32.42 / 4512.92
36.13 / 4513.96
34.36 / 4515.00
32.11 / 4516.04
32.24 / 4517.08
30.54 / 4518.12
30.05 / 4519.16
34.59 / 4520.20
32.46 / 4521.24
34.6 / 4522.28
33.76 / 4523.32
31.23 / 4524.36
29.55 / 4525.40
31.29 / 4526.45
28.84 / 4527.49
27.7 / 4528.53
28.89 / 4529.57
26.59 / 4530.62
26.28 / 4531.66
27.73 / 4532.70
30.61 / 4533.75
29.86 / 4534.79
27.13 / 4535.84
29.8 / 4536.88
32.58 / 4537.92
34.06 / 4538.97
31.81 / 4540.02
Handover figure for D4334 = 1.5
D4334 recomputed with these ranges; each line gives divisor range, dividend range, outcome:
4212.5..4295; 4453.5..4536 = 1.42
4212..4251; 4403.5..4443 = 1.28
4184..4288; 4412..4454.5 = 1.36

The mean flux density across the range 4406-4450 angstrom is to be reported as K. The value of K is 28.5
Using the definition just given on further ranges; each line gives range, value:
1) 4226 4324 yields 21.1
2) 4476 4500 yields 30.7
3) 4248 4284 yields 22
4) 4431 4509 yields 30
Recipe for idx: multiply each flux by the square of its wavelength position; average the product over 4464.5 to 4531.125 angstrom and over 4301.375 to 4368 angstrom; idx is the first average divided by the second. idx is 1.39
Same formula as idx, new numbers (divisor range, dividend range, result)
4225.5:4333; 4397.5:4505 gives 1.46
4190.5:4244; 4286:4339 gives 1.09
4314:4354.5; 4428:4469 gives 1.20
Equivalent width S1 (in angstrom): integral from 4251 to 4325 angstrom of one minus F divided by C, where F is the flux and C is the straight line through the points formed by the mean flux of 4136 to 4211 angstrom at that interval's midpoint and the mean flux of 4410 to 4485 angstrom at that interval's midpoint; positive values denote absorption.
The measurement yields 7.8 angstrom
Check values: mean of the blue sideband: 19.4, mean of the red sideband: 29.1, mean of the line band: 21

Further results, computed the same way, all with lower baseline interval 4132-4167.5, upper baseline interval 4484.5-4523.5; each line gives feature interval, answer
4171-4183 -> 1.0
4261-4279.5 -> 1.4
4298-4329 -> 5.7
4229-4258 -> 0.8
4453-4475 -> 1.1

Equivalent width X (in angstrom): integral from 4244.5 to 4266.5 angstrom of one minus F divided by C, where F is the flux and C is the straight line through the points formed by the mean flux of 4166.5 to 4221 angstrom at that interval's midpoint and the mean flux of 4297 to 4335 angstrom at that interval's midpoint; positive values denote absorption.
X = -1.9 angstrom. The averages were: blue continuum 20.2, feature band 22.6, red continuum 21.5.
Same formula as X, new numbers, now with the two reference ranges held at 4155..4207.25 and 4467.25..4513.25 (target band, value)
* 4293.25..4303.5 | 2.1 angstrom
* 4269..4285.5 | 1.5 angstrom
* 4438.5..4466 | 0.8 angstrom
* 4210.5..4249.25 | 0.2 angstrom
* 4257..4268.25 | -0.1 angstrom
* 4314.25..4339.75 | 0.2 angstrom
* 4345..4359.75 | -0.3 angstrom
